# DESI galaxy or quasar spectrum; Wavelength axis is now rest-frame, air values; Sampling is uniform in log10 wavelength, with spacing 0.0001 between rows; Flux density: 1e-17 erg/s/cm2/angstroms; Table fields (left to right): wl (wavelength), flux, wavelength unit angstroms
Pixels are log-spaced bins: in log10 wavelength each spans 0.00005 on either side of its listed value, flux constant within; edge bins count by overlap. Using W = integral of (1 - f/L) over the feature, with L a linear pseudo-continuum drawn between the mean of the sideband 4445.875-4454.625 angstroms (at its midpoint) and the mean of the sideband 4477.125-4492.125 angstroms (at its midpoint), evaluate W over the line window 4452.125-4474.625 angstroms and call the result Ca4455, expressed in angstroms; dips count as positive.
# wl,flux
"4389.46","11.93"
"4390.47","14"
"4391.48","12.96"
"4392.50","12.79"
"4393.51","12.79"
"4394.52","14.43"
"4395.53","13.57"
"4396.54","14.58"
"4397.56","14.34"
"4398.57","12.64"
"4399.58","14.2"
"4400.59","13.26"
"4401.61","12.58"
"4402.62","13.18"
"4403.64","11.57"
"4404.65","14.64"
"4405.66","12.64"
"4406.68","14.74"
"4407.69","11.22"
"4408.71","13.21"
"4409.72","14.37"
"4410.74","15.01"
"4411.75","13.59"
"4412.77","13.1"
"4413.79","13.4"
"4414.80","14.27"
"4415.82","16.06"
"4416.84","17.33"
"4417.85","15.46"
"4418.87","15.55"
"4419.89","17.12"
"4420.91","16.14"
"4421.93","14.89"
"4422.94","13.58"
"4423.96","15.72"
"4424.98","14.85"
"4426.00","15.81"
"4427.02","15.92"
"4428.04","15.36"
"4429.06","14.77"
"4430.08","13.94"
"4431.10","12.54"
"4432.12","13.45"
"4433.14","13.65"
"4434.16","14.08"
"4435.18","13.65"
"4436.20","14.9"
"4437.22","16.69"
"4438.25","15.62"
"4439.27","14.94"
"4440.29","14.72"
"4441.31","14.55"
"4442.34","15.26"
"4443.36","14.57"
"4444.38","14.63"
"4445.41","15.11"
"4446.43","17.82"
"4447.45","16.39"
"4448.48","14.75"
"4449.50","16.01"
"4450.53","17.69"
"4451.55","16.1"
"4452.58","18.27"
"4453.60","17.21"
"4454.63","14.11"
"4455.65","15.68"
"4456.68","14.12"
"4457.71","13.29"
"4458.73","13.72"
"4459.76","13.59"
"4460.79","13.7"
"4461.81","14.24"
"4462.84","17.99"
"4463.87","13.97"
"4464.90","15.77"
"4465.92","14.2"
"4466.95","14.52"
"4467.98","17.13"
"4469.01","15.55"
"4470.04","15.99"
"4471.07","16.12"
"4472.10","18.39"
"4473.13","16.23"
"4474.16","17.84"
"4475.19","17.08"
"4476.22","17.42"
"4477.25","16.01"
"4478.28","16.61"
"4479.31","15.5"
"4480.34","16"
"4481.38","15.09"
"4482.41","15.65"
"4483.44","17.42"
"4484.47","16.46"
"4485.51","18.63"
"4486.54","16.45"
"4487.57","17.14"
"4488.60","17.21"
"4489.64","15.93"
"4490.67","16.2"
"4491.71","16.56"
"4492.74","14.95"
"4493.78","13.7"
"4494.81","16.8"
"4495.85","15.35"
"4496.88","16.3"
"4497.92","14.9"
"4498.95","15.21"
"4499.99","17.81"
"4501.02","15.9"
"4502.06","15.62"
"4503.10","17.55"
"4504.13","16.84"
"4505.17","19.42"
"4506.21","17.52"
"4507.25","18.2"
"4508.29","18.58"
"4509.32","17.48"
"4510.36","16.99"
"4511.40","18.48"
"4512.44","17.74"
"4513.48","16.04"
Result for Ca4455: 1.4 angstroms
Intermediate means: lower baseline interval 16.6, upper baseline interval 16.5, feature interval 15.5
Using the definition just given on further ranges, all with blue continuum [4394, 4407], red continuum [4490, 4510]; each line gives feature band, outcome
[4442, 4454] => -0.9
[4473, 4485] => -0.4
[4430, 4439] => 0.2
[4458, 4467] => 0.5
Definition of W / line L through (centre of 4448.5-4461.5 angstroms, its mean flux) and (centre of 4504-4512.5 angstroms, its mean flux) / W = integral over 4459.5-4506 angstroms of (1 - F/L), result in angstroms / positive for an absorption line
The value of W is 1.3 angstroms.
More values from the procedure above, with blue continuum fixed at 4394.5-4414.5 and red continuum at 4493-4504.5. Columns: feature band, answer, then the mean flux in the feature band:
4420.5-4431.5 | -0.64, 14.9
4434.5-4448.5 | -0.76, 15.3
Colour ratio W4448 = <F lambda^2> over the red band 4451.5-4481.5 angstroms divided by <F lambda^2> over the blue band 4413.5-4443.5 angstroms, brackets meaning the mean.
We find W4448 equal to 1.07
